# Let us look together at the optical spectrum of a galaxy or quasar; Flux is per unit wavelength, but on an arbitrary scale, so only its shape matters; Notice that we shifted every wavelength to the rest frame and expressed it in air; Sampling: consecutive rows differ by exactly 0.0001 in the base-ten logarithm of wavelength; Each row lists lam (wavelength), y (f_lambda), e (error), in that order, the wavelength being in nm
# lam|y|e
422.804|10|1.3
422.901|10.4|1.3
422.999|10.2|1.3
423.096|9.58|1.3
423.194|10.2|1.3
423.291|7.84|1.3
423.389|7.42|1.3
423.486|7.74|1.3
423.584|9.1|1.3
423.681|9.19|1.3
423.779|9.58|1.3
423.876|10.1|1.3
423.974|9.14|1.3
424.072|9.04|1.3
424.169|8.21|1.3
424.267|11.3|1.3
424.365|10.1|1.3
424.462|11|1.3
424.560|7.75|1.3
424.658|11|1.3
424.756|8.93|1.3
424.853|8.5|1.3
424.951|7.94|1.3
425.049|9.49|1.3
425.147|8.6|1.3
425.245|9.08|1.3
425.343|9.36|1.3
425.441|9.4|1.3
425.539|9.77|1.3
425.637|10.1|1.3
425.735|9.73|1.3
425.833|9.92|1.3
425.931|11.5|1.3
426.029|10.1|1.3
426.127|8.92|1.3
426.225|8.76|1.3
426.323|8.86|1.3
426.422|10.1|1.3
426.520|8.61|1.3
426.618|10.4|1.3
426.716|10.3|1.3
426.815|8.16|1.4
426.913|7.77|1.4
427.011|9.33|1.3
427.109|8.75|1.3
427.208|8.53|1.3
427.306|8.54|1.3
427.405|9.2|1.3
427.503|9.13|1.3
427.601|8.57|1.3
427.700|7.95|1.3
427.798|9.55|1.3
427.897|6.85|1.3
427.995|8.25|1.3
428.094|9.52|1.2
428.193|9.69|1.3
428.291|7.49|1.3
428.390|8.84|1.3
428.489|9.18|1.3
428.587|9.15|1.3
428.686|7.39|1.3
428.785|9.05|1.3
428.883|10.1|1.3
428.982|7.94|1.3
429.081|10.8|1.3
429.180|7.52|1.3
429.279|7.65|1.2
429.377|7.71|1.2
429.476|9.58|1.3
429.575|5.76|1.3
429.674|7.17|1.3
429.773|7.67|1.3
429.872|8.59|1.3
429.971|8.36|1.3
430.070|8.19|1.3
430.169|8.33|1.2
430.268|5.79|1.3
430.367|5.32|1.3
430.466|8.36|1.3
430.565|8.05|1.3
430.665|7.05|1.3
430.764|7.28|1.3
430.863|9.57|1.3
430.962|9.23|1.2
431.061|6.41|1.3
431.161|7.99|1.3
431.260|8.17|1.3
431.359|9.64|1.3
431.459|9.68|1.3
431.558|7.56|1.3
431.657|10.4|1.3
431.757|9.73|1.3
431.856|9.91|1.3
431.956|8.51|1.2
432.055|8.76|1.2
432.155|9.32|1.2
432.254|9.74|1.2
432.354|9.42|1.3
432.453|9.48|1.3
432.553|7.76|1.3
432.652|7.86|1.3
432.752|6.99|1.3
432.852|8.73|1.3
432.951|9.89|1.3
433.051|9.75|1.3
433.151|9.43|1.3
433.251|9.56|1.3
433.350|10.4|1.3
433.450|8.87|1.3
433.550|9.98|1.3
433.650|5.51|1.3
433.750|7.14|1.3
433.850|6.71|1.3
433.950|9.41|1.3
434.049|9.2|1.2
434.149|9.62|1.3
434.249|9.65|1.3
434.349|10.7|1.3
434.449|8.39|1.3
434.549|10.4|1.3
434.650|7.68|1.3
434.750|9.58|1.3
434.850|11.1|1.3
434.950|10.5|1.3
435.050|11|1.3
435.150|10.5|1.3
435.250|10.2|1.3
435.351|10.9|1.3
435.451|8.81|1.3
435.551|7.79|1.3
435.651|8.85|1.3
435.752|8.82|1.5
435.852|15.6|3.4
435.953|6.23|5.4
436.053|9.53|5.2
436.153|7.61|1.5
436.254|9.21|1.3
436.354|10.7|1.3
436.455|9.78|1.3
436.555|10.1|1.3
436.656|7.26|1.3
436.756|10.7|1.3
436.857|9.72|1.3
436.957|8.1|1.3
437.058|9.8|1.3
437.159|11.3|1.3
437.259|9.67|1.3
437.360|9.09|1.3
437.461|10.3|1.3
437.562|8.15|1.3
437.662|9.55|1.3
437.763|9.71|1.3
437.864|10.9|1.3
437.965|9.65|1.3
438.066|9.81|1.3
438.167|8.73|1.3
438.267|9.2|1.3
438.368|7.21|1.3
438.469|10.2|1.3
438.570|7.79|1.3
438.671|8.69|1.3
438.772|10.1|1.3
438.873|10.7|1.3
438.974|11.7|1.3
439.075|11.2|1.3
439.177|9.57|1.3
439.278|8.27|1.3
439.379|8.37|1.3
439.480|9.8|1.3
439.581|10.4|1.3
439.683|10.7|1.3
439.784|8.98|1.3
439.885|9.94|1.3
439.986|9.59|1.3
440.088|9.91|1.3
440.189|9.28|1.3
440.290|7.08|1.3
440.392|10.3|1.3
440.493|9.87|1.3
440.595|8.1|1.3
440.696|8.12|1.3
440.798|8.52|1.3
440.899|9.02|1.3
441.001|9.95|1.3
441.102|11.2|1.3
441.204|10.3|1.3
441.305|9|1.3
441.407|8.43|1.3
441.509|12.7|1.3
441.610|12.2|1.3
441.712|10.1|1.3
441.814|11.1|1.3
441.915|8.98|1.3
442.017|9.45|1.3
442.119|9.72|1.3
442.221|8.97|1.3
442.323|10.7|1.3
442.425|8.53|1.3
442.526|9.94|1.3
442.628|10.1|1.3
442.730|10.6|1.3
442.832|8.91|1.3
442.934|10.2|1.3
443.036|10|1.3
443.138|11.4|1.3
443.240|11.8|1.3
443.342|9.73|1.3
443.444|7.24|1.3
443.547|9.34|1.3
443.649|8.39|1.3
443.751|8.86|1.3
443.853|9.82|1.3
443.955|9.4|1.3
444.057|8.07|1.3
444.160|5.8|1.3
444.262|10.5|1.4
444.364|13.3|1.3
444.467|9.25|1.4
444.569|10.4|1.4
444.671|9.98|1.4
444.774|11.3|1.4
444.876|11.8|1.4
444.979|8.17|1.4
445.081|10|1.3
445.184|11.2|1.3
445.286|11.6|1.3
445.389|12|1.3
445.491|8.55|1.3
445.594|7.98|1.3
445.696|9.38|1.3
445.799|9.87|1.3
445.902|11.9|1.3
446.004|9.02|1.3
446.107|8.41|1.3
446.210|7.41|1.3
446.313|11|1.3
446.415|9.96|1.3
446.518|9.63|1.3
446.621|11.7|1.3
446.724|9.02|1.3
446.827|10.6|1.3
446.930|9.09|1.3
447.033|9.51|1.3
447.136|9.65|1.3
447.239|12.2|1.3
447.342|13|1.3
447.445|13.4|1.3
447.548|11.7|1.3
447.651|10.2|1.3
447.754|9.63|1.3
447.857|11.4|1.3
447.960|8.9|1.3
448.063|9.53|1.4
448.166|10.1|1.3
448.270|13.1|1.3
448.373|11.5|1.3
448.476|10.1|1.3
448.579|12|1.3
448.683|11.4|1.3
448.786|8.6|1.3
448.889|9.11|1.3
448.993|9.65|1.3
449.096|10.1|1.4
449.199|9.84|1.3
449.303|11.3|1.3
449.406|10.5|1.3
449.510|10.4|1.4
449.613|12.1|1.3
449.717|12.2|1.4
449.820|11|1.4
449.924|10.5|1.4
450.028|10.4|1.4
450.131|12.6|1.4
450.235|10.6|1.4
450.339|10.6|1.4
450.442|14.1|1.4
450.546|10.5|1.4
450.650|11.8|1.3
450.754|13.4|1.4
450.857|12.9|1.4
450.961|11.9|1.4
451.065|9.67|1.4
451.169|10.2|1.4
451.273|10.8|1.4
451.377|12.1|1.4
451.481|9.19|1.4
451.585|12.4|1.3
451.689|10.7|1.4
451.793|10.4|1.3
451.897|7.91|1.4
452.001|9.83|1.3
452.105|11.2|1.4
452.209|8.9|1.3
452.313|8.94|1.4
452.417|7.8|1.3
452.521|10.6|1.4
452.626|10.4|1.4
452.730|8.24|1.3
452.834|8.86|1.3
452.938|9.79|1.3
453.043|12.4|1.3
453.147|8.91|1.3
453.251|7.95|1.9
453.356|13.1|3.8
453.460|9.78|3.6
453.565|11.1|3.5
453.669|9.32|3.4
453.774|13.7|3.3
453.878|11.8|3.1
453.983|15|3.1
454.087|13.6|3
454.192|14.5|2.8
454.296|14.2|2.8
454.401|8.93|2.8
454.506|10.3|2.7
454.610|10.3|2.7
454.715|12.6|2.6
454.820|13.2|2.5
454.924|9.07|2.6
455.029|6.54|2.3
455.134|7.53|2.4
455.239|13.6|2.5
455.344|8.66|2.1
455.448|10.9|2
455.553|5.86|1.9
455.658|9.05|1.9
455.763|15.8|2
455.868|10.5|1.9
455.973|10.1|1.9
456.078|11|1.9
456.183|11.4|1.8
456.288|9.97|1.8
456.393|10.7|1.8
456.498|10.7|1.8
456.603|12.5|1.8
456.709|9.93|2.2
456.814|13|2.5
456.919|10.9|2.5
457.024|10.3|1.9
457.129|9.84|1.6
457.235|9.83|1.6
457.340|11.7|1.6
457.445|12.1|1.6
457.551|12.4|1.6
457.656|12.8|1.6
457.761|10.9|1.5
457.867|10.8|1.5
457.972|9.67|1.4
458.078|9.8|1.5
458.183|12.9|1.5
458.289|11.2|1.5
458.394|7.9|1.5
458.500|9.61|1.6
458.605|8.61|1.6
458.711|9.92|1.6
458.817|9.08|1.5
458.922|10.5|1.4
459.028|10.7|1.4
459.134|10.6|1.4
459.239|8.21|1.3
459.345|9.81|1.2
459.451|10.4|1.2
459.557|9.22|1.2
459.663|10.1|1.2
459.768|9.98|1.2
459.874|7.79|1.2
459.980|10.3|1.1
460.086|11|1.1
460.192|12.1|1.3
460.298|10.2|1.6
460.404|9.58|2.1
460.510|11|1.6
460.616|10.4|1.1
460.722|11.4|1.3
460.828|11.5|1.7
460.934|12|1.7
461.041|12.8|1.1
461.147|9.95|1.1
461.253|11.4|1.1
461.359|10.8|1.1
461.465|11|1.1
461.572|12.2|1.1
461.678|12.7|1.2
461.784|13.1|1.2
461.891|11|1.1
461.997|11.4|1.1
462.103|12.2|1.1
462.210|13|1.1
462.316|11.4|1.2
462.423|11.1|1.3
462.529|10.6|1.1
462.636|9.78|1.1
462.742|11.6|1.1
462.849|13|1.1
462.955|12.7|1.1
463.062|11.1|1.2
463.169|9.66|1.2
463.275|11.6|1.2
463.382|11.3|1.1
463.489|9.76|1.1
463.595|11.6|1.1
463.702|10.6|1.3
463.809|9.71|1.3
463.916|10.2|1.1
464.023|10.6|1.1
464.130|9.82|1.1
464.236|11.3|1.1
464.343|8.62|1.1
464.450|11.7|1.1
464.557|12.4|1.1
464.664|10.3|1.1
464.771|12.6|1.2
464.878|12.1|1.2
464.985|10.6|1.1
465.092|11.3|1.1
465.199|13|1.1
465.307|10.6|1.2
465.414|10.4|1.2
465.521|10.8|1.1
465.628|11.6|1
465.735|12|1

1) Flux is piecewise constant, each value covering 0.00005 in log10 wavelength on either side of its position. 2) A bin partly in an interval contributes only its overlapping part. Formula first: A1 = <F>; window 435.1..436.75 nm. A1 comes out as 9.53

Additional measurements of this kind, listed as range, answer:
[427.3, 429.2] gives 8.76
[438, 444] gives 9.63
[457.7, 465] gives 10.8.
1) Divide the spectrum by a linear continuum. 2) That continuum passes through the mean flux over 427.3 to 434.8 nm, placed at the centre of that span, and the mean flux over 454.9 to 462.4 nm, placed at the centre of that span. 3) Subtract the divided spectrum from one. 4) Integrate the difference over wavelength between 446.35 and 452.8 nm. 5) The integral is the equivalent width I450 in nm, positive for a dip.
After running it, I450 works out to -0.43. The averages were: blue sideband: 8.58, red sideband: 10.7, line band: 10.7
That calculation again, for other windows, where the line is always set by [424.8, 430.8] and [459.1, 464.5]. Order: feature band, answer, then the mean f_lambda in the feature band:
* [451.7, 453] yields 0.10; 9.47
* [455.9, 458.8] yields -0.04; 10.7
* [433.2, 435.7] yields -0.06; 9.3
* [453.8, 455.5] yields -0.15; 11.3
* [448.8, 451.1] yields -0.23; 11.1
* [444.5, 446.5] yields -0.04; 9.99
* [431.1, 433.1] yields 0.00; 8.95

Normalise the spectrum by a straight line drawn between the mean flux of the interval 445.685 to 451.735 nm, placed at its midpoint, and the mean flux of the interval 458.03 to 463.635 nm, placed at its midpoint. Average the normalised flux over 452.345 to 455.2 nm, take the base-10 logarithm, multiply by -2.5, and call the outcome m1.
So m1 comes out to 0.00 mag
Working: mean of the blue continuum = 10.7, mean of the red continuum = 10.8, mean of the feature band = 10.7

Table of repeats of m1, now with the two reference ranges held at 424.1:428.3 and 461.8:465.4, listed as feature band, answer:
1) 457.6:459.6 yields 0.08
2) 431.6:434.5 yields 0.07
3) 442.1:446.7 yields 0.04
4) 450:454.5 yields -0.04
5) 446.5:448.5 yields -0.04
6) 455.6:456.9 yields -0.04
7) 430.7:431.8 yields 0.10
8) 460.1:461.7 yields -0.02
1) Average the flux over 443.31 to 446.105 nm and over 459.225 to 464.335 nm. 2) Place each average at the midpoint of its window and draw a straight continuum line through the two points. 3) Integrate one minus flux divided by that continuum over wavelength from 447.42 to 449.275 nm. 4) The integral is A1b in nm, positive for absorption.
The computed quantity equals -0.11 nm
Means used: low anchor 9.71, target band 10.5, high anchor 10.9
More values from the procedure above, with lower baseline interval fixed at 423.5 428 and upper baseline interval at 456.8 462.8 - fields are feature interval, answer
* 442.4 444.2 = 0.12 nm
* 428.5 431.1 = 0.38 nm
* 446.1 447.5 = -0.03 nm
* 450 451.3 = -0.14 nm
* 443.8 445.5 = 0.00 nm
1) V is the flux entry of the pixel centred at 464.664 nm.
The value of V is 10.3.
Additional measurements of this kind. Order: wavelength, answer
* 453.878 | 11.8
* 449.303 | 11.3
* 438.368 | 7.21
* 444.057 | 8.07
